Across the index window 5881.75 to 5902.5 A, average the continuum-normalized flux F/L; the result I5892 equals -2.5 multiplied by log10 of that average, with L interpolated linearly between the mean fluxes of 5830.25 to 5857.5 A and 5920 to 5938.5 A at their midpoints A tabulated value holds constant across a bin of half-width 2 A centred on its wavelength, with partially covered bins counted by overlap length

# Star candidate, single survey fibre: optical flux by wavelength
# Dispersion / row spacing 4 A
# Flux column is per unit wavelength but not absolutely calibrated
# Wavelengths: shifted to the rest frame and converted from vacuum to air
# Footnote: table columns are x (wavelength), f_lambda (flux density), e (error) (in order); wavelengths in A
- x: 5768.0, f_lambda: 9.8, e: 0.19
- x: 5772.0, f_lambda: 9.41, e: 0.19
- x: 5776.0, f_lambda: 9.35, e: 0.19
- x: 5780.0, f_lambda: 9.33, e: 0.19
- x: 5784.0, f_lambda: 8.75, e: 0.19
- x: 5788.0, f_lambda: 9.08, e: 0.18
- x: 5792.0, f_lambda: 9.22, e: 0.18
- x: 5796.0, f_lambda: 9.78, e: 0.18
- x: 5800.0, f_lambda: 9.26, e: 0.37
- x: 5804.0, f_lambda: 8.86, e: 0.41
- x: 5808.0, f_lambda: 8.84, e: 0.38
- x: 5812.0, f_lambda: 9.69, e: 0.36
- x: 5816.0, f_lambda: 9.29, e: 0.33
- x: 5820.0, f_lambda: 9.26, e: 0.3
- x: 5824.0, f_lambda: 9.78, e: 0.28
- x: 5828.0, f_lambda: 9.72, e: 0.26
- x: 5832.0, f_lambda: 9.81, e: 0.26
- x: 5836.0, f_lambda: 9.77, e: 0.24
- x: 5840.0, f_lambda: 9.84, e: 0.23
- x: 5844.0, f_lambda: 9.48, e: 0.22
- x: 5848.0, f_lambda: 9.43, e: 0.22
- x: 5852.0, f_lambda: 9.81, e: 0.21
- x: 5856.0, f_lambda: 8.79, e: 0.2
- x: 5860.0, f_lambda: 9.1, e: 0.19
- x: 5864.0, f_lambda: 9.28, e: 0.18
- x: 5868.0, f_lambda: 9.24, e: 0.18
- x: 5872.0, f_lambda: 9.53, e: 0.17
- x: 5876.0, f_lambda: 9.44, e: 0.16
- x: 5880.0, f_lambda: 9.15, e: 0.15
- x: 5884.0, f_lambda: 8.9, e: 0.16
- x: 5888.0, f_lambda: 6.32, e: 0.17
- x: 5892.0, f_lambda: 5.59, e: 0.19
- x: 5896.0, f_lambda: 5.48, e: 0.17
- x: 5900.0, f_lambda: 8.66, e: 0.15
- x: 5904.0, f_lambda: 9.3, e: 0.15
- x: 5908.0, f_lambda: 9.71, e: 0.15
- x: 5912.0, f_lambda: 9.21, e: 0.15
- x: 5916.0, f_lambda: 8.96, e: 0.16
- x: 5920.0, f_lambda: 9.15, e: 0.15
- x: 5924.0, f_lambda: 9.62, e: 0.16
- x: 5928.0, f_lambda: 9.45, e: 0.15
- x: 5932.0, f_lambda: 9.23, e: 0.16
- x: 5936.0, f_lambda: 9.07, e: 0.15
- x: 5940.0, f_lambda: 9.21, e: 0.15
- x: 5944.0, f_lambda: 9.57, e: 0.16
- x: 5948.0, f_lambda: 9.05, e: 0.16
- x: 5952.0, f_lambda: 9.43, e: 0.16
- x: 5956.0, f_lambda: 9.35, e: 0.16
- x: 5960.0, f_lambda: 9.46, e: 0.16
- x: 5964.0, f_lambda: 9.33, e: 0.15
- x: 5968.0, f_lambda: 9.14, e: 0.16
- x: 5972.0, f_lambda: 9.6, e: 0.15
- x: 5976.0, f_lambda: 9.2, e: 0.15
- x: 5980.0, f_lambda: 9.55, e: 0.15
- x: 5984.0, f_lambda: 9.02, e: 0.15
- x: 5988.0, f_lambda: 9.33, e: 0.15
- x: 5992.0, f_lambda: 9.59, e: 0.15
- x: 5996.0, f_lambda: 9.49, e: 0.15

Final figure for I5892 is 0.31 mag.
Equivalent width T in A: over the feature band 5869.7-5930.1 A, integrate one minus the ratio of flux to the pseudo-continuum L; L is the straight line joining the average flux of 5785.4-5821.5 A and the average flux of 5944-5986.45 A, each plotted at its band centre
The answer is 4.7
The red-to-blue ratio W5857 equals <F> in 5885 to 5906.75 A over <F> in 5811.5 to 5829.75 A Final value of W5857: 0.76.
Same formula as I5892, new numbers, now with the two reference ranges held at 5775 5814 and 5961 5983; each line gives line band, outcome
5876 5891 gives 0.144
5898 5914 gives 0.009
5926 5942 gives 0.010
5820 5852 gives -0.049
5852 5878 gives -0.001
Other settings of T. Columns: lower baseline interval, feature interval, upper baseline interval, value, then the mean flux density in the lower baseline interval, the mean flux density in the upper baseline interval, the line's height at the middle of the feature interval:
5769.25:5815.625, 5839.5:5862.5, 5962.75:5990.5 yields -0.3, 9.24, 9.31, 9.27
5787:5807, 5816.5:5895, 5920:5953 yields 2.0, 9.23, 9.31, 9.26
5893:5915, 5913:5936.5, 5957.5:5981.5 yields -1.6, 8.36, 9.38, 8.68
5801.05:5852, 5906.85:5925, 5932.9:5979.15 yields 0.1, 9.49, 9.31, 9.37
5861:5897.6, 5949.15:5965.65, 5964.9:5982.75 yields -0.4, 8.16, 9.36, 9.15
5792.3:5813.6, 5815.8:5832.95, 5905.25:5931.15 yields -0.6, 9.27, 9.34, 9.29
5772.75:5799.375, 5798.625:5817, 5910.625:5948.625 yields 0.2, 9.26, 9.26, 9.26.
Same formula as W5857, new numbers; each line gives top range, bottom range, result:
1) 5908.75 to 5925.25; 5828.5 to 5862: 0.97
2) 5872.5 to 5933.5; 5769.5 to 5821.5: 0.93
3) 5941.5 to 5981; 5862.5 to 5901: 1.15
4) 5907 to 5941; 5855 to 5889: 1.04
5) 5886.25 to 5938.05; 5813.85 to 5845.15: 0.88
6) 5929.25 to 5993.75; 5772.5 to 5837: 1.00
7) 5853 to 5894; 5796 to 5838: 0.91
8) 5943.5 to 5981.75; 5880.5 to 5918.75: 1.16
